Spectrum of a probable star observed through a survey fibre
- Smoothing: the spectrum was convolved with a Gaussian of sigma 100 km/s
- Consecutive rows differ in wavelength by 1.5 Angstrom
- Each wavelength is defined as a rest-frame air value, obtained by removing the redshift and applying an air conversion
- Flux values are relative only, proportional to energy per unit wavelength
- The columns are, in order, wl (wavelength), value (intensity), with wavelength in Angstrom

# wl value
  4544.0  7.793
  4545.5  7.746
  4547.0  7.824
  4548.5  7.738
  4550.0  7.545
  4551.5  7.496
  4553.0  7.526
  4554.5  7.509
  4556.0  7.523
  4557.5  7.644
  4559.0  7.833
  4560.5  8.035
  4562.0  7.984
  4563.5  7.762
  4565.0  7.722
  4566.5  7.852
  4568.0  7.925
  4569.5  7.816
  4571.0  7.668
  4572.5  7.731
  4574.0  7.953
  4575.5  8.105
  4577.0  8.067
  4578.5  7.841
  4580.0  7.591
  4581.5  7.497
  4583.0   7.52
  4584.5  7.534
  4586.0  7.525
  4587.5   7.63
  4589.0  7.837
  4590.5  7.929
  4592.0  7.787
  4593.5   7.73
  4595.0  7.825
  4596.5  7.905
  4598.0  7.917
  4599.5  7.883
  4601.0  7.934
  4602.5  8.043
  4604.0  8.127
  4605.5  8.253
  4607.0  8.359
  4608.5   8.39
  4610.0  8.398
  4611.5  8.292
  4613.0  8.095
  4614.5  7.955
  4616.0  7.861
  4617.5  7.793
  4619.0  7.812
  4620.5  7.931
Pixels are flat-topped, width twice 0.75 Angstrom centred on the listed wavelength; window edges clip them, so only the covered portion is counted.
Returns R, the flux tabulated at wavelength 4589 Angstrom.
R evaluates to 7.837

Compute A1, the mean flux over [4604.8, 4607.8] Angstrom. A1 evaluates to 8.31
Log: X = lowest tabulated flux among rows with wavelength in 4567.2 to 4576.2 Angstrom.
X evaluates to 7.668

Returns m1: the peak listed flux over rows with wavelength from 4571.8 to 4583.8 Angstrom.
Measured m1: 8.105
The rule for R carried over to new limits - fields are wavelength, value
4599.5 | 7.883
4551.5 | 7.496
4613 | 8.095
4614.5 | 7.955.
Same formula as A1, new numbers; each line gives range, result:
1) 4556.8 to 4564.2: 7.85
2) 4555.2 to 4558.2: 7.58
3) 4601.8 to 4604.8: 8.09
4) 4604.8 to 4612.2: 8.34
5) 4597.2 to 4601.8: 7.91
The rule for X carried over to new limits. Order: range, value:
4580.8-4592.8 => 7.497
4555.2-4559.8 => 7.523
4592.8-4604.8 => 7.73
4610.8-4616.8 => 7.861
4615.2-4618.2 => 7.793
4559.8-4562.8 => 7.984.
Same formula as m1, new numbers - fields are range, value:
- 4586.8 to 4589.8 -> 7.837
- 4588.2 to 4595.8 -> 7.929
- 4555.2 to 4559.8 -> 7.833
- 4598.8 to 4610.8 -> 8.398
